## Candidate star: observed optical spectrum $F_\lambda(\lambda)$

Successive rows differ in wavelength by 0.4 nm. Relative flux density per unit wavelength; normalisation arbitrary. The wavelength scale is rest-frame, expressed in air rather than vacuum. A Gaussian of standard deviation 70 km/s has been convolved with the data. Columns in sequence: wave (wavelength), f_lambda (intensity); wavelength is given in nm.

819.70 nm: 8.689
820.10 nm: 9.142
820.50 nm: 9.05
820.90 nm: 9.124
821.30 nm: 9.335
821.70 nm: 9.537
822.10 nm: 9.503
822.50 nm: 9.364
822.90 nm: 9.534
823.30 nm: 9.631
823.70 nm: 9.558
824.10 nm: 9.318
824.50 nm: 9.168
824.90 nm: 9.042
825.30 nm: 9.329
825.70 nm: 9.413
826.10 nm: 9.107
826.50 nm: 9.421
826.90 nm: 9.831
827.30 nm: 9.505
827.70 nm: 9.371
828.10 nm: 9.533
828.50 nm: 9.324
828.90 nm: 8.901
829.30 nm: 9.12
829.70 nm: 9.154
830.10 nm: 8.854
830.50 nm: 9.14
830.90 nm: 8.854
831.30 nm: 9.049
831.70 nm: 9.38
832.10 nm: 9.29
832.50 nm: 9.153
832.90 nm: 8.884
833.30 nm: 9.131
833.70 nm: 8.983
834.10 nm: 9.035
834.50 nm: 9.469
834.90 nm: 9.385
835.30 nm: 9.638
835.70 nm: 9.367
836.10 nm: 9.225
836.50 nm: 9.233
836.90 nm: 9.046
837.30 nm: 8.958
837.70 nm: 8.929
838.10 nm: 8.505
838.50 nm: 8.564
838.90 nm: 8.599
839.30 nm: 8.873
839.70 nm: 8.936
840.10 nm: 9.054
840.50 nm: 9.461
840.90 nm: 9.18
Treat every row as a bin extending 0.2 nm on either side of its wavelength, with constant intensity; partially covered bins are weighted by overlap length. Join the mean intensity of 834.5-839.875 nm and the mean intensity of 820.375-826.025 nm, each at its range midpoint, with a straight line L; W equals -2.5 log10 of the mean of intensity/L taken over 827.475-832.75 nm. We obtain 0.00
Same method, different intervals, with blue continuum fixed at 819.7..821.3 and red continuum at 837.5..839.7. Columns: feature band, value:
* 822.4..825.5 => -0.04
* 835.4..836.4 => -0.07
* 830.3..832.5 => -0.03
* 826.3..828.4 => -0.07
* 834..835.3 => -0.07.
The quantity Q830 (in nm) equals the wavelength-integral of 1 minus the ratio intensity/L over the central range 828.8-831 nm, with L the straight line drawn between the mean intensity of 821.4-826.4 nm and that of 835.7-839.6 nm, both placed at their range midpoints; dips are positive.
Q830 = 0.04 nm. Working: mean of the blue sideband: 9.38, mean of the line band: 9.02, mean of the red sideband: 8.91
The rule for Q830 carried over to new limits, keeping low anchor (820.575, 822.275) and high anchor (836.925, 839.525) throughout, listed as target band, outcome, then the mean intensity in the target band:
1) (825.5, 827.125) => -0.05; 9.44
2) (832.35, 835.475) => -0.10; 9.21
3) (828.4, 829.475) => 0.00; 9.1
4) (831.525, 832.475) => -0.03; 9.3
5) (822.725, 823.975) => -0.04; 9.56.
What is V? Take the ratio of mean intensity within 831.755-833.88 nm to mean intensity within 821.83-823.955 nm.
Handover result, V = 0.96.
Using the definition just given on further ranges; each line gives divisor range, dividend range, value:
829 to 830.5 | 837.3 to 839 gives 0.96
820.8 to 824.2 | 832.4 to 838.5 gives 0.96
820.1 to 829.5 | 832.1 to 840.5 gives 0.97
